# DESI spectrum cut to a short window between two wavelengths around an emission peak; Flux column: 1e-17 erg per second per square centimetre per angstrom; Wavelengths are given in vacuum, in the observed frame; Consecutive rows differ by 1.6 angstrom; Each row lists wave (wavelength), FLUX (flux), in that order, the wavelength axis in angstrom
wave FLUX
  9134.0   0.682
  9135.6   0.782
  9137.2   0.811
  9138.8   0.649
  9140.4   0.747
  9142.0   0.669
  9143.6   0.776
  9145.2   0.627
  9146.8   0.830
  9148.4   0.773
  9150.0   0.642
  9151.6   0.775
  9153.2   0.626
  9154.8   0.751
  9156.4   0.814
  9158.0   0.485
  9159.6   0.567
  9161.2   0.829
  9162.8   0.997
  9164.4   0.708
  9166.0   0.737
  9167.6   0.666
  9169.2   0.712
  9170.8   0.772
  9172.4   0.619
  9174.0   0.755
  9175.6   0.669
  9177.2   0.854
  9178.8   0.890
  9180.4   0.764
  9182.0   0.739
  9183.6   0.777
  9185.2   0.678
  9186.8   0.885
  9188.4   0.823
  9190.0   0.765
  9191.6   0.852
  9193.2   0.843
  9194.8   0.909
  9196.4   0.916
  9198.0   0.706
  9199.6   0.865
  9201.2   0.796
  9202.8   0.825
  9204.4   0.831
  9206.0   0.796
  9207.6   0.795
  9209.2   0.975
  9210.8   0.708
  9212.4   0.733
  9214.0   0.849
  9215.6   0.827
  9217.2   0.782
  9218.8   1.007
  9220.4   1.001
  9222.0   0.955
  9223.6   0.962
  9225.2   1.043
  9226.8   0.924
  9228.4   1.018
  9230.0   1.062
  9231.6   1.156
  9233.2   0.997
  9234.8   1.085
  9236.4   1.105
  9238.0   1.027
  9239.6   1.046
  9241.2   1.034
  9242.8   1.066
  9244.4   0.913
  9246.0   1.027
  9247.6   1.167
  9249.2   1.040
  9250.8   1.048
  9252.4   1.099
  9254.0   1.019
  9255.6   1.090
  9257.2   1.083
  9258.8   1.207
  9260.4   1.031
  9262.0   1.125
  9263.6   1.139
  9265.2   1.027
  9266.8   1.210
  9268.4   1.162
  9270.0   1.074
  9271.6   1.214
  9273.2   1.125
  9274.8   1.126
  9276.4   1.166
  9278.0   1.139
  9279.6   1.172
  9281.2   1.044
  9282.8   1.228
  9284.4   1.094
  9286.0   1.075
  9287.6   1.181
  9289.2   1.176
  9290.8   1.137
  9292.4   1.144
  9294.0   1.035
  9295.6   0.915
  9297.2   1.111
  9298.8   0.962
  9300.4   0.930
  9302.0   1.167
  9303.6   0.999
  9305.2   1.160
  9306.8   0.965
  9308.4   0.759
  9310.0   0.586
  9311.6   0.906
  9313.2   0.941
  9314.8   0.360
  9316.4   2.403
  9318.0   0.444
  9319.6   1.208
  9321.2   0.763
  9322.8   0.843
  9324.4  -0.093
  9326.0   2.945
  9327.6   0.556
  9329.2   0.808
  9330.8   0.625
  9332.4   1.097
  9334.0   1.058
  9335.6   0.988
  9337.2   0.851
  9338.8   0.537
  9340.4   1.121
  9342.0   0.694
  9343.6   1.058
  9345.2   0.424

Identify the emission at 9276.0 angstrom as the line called Mg II 2798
